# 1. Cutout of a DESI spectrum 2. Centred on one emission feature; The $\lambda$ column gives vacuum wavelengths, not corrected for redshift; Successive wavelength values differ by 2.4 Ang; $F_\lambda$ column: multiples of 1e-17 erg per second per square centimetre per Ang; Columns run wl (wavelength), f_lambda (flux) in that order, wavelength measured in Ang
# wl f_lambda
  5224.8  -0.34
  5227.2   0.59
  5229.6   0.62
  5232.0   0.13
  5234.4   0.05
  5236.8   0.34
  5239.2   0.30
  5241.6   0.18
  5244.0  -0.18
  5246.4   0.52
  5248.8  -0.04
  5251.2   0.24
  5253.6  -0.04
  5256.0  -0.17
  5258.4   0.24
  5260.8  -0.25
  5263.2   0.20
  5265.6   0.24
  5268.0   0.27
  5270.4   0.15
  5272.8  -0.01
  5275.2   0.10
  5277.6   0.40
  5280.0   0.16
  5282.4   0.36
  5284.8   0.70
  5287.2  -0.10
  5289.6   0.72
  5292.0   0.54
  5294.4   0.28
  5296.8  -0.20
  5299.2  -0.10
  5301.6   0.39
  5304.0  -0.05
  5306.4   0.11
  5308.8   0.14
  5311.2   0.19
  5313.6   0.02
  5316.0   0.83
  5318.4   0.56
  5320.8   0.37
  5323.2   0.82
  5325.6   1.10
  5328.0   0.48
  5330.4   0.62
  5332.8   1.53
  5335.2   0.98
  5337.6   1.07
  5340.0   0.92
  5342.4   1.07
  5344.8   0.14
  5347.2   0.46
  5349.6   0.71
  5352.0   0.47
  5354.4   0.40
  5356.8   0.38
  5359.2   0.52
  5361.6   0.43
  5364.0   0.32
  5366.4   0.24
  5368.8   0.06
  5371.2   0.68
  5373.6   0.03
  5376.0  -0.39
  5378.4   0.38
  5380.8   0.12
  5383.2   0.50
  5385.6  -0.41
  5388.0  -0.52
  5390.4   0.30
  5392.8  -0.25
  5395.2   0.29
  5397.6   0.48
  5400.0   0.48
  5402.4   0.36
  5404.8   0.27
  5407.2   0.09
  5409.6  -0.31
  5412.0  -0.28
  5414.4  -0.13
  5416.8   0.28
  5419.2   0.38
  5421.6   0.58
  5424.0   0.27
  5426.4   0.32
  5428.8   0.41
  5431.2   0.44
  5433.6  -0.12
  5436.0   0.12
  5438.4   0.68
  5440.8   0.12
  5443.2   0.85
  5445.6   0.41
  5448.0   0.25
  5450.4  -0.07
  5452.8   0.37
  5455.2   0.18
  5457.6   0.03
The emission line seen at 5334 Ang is C IV 1549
